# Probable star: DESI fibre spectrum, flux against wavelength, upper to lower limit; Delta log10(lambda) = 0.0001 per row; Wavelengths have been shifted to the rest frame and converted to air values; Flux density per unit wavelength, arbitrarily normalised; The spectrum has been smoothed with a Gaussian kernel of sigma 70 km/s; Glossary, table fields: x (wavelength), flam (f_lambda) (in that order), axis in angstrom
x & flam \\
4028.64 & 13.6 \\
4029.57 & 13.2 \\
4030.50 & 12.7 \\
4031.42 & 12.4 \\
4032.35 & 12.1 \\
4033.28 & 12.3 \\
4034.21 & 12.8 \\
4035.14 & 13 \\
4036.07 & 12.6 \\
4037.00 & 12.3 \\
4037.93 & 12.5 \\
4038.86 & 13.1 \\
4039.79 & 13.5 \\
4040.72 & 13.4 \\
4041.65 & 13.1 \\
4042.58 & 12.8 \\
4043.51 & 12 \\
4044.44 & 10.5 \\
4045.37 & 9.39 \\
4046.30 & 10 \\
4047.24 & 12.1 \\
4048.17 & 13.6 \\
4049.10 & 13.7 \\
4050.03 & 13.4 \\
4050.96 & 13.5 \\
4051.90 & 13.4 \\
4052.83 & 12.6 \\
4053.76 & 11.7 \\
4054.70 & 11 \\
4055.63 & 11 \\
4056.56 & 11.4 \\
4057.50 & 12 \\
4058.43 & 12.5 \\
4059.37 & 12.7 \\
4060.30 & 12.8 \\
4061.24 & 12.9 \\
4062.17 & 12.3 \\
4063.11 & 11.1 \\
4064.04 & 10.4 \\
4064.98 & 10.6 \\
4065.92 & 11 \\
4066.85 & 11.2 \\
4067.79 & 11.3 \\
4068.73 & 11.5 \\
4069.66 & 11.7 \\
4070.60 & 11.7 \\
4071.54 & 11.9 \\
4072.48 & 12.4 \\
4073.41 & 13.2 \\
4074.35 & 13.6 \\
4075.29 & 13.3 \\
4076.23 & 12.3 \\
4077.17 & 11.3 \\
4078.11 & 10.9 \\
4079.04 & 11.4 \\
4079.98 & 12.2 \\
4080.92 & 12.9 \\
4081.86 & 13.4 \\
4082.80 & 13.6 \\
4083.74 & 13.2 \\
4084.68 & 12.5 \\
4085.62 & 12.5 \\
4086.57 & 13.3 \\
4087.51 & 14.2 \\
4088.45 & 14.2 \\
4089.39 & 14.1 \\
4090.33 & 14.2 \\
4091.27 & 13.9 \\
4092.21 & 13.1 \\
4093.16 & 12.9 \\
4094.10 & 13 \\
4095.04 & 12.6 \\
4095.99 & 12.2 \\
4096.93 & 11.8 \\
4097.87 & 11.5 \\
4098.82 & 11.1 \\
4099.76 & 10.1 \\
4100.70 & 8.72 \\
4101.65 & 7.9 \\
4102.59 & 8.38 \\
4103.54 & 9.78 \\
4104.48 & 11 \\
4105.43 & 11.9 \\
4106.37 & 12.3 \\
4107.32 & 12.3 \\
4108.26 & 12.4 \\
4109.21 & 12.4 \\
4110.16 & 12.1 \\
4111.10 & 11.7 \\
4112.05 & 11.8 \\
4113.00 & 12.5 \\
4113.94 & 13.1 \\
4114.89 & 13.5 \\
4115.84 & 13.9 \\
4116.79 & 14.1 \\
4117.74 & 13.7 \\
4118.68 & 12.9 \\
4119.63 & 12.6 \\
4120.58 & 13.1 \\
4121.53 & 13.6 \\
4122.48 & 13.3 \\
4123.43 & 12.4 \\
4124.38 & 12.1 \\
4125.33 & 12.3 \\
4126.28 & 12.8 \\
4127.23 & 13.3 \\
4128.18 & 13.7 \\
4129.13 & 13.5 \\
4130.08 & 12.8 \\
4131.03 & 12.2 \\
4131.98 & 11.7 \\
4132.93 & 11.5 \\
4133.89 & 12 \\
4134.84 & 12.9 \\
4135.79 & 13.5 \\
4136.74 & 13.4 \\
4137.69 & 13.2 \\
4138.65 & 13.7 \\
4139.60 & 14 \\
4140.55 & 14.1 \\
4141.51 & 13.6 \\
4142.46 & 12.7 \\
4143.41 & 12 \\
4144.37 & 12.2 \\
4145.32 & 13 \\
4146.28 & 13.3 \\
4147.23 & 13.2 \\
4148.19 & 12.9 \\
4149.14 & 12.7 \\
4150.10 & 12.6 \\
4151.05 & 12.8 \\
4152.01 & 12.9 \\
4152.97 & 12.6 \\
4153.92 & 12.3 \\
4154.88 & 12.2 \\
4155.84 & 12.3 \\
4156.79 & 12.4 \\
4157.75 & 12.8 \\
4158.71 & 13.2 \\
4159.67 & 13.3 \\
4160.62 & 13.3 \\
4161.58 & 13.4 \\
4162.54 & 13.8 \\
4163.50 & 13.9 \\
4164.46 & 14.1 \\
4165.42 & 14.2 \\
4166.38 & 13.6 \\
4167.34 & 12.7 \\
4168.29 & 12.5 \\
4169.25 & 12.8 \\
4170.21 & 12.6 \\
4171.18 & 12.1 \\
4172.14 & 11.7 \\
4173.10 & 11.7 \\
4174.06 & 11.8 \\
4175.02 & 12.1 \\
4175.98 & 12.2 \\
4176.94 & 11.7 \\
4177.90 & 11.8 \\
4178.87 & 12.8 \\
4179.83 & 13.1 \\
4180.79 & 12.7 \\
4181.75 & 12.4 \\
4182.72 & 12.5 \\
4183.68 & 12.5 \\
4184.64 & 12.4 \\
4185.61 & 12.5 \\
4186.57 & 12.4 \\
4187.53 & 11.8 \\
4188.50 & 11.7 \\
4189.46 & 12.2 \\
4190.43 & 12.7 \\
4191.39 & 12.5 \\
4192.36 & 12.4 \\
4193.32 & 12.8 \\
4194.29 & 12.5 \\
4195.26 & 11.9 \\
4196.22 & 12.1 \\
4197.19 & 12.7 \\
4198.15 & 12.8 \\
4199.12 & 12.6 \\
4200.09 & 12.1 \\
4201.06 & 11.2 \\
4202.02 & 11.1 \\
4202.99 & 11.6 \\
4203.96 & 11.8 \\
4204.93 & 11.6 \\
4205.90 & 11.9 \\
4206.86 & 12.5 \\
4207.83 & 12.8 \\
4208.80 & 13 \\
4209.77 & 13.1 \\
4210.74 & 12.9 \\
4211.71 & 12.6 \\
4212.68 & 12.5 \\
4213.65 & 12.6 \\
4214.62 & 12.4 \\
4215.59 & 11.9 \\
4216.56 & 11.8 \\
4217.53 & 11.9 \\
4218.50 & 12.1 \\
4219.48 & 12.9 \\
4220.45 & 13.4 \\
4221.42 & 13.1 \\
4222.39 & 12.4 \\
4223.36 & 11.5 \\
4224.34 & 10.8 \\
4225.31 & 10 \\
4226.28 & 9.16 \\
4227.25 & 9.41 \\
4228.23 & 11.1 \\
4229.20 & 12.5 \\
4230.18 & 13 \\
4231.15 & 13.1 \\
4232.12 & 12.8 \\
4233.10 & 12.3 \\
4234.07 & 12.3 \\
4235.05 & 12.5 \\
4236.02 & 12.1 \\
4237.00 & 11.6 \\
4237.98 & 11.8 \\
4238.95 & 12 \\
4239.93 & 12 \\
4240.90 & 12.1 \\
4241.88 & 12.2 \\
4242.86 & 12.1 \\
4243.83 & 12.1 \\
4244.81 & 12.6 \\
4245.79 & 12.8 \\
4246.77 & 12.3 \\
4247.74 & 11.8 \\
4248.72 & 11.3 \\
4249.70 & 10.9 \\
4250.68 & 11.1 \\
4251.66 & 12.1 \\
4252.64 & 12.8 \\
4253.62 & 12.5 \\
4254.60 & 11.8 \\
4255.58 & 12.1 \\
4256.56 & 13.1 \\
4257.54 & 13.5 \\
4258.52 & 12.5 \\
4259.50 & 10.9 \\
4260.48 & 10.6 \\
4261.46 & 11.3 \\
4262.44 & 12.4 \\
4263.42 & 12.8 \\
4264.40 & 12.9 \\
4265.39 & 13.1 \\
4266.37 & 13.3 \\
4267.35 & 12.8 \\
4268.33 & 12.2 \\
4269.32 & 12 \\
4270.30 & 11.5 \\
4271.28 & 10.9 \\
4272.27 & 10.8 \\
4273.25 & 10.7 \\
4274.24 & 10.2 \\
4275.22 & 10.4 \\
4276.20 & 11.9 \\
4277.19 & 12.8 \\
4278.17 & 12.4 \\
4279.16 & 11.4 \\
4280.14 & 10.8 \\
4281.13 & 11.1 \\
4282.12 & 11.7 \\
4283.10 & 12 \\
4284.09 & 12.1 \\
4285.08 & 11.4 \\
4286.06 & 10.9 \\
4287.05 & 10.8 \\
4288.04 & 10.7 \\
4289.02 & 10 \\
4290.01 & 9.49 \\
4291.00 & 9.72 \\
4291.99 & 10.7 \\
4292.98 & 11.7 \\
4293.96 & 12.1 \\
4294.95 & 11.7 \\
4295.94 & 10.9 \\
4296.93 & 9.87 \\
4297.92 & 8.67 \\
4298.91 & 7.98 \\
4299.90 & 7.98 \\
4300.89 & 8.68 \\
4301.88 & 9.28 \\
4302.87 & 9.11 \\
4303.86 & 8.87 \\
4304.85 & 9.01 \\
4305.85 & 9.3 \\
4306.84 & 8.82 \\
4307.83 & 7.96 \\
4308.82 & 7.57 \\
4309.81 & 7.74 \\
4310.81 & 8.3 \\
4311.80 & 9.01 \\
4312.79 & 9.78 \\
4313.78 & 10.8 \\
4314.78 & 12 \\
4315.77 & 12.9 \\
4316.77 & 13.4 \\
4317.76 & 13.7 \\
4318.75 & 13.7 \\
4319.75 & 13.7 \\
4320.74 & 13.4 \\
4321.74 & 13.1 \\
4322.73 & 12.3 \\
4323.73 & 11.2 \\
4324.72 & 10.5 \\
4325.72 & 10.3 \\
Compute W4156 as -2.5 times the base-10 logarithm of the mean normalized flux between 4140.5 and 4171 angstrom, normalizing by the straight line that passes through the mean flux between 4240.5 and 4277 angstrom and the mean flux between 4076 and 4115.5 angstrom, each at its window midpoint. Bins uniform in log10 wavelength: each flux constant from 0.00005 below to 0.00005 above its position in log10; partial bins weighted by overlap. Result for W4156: -0.08 mag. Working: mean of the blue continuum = 12.2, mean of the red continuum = 12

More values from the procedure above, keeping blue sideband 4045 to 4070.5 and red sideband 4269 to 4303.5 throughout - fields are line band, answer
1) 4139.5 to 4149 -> -0.14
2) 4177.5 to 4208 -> -0.10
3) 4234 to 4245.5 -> -0.11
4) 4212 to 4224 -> -0.12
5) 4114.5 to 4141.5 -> -0.14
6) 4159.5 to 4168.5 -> -0.19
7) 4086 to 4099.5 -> -0.11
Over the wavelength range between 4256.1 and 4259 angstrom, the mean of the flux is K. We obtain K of 13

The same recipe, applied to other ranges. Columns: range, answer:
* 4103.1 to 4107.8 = 11.5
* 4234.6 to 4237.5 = 12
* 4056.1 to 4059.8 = 12.1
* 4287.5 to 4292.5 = 10.1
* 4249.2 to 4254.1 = 11.9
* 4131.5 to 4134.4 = 11.7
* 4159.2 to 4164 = 13.5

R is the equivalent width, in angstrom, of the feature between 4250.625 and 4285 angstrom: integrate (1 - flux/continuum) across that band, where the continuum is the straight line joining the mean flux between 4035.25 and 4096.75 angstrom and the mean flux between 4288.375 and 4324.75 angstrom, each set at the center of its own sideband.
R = -3.8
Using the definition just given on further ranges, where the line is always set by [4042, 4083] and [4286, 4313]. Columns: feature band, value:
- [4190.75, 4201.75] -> -1.8 angstrom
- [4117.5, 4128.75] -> -1.6 angstrom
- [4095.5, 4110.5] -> 0.8 angstrom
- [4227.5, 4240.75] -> -2.6 angstrom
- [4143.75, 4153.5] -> -1.5 angstrom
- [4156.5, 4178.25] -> -3.7 angstrom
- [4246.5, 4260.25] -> -2.8 angstrom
